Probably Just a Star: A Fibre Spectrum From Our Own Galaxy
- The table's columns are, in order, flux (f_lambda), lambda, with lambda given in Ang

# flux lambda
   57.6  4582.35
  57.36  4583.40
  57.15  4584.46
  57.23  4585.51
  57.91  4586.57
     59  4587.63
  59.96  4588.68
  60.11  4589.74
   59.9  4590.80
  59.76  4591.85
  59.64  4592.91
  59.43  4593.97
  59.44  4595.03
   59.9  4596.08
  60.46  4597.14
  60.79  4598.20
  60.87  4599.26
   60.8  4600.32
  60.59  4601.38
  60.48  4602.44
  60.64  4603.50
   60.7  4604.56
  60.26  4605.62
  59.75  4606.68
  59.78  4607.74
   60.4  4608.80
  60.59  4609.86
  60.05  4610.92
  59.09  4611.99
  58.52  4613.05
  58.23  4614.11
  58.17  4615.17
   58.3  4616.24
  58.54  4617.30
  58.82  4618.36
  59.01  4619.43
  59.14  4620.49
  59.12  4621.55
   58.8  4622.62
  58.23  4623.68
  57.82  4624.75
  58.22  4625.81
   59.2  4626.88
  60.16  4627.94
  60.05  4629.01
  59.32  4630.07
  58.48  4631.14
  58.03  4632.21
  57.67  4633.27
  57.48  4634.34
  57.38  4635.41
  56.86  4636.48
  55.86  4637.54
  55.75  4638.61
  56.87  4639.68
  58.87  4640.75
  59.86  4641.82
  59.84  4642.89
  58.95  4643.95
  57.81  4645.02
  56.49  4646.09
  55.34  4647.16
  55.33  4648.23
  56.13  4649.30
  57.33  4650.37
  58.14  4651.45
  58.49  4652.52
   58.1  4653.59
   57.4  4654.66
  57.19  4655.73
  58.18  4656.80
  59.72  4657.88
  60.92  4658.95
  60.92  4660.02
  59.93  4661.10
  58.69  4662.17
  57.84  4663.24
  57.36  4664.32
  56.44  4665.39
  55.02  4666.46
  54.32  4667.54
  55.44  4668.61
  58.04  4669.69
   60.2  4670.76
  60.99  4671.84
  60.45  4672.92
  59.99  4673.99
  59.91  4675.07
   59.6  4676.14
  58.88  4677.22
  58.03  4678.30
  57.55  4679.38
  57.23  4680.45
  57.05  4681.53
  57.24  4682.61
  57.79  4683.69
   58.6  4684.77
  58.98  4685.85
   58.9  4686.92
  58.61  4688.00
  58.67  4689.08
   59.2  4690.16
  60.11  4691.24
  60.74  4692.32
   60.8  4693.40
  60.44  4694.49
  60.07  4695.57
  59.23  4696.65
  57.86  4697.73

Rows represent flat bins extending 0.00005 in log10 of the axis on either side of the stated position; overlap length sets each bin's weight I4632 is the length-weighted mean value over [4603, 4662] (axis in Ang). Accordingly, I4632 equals 58.5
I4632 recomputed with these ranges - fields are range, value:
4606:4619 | 59.2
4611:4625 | 58.6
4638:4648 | 57.7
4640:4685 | 58.1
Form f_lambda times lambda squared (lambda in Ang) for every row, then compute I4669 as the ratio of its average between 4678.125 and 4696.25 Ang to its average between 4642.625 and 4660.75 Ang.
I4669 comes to 1.03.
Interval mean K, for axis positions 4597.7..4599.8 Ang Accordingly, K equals 60.8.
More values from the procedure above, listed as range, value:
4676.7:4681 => 57.9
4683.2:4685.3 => 58.2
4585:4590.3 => 58.8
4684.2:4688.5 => 58.8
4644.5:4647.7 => 56.5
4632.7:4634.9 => 57.6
